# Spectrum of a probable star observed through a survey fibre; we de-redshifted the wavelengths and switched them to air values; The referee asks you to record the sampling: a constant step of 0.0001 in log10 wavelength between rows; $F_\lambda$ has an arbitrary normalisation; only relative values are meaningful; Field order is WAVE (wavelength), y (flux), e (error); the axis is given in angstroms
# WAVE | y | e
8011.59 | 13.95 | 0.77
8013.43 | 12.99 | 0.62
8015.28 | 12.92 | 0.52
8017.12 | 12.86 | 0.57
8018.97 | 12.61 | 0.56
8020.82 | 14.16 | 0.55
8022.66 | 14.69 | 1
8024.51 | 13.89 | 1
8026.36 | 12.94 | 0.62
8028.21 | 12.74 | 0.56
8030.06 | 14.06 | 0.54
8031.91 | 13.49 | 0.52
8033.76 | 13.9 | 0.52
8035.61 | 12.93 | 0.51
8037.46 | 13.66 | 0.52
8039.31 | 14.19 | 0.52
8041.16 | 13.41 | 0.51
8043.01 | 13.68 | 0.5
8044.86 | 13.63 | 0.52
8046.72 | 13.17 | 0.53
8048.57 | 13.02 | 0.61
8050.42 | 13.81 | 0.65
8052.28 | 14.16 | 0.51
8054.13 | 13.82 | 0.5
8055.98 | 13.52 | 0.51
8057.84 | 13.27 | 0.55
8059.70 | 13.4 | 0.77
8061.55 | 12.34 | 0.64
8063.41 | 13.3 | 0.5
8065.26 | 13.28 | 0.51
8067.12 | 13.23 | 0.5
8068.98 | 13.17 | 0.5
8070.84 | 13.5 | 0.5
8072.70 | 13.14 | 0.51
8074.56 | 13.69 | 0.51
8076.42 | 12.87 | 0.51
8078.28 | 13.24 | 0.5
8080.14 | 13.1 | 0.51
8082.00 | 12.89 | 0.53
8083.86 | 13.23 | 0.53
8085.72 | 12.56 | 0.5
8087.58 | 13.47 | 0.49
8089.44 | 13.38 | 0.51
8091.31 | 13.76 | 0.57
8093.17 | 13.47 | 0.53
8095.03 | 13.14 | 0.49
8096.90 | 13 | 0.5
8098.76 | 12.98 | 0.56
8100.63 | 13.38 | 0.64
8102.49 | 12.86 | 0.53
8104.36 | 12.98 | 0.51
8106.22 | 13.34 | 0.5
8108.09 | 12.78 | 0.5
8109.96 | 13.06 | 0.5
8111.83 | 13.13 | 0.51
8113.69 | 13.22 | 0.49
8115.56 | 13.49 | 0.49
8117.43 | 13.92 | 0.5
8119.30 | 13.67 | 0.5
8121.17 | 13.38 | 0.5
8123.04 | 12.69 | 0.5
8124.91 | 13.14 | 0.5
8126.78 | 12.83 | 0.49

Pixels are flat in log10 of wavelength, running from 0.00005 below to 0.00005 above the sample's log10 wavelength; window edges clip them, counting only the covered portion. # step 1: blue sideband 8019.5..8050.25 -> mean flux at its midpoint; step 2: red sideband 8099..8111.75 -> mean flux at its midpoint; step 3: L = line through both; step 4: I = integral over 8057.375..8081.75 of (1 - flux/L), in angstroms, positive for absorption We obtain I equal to 0.26 angstroms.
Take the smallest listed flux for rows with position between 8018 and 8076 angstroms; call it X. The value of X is 12.34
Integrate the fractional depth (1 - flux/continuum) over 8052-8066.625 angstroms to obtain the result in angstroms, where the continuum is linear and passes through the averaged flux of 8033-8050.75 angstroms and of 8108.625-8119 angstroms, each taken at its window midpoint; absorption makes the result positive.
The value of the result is 0.2 angstroms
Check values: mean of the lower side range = 13.5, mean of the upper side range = 13.4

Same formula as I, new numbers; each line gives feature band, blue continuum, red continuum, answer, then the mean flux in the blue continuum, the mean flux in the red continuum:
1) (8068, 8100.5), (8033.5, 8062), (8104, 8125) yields 0.4 angstroms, 13.5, 13.2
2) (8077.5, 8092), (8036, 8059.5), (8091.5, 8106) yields 0.1 angstroms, 13.6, 13.2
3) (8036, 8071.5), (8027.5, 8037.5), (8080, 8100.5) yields -0.2 angstroms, 13.5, 13.2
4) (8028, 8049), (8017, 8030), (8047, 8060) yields 0.0 angstroms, 13.5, 13.6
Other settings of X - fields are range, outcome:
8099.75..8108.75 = 12.78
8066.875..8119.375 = 12.56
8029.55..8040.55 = 12.93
